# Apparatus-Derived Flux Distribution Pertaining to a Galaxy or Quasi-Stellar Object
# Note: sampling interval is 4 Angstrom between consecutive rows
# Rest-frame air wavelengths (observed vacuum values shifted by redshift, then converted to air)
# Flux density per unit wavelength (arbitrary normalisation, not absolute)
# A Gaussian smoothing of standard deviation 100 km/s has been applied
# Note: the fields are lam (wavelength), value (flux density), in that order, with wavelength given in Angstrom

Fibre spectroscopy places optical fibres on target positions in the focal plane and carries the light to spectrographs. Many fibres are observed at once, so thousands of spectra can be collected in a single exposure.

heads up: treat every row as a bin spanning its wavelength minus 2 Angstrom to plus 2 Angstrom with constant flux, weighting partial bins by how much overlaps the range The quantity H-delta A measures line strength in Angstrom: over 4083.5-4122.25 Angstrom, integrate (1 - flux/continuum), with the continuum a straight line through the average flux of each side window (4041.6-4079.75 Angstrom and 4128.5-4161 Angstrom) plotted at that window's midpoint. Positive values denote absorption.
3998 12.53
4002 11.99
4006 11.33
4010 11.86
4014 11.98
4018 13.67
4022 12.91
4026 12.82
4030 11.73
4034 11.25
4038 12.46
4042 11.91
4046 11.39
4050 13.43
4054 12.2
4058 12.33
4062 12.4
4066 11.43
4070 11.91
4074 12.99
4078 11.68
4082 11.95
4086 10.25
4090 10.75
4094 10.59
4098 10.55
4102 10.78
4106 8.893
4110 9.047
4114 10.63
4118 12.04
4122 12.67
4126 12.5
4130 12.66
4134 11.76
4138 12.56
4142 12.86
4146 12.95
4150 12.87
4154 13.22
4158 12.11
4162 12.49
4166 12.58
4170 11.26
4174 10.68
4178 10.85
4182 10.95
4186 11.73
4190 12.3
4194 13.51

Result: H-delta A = 5.80 Angstrom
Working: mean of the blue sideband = 12.2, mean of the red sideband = 12.6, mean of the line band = 10.5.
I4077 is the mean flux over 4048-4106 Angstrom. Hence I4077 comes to 11.6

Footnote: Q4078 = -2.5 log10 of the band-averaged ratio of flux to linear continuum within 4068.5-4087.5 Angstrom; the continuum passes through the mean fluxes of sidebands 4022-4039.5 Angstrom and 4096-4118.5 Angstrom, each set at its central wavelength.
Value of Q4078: -0.08 mag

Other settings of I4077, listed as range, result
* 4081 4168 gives 11.7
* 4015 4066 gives 12.3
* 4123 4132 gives 12.6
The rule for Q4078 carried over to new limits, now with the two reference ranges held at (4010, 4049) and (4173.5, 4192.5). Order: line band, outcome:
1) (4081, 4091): 0.10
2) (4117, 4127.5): -0.06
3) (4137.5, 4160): -0.11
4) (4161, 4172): -0.05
